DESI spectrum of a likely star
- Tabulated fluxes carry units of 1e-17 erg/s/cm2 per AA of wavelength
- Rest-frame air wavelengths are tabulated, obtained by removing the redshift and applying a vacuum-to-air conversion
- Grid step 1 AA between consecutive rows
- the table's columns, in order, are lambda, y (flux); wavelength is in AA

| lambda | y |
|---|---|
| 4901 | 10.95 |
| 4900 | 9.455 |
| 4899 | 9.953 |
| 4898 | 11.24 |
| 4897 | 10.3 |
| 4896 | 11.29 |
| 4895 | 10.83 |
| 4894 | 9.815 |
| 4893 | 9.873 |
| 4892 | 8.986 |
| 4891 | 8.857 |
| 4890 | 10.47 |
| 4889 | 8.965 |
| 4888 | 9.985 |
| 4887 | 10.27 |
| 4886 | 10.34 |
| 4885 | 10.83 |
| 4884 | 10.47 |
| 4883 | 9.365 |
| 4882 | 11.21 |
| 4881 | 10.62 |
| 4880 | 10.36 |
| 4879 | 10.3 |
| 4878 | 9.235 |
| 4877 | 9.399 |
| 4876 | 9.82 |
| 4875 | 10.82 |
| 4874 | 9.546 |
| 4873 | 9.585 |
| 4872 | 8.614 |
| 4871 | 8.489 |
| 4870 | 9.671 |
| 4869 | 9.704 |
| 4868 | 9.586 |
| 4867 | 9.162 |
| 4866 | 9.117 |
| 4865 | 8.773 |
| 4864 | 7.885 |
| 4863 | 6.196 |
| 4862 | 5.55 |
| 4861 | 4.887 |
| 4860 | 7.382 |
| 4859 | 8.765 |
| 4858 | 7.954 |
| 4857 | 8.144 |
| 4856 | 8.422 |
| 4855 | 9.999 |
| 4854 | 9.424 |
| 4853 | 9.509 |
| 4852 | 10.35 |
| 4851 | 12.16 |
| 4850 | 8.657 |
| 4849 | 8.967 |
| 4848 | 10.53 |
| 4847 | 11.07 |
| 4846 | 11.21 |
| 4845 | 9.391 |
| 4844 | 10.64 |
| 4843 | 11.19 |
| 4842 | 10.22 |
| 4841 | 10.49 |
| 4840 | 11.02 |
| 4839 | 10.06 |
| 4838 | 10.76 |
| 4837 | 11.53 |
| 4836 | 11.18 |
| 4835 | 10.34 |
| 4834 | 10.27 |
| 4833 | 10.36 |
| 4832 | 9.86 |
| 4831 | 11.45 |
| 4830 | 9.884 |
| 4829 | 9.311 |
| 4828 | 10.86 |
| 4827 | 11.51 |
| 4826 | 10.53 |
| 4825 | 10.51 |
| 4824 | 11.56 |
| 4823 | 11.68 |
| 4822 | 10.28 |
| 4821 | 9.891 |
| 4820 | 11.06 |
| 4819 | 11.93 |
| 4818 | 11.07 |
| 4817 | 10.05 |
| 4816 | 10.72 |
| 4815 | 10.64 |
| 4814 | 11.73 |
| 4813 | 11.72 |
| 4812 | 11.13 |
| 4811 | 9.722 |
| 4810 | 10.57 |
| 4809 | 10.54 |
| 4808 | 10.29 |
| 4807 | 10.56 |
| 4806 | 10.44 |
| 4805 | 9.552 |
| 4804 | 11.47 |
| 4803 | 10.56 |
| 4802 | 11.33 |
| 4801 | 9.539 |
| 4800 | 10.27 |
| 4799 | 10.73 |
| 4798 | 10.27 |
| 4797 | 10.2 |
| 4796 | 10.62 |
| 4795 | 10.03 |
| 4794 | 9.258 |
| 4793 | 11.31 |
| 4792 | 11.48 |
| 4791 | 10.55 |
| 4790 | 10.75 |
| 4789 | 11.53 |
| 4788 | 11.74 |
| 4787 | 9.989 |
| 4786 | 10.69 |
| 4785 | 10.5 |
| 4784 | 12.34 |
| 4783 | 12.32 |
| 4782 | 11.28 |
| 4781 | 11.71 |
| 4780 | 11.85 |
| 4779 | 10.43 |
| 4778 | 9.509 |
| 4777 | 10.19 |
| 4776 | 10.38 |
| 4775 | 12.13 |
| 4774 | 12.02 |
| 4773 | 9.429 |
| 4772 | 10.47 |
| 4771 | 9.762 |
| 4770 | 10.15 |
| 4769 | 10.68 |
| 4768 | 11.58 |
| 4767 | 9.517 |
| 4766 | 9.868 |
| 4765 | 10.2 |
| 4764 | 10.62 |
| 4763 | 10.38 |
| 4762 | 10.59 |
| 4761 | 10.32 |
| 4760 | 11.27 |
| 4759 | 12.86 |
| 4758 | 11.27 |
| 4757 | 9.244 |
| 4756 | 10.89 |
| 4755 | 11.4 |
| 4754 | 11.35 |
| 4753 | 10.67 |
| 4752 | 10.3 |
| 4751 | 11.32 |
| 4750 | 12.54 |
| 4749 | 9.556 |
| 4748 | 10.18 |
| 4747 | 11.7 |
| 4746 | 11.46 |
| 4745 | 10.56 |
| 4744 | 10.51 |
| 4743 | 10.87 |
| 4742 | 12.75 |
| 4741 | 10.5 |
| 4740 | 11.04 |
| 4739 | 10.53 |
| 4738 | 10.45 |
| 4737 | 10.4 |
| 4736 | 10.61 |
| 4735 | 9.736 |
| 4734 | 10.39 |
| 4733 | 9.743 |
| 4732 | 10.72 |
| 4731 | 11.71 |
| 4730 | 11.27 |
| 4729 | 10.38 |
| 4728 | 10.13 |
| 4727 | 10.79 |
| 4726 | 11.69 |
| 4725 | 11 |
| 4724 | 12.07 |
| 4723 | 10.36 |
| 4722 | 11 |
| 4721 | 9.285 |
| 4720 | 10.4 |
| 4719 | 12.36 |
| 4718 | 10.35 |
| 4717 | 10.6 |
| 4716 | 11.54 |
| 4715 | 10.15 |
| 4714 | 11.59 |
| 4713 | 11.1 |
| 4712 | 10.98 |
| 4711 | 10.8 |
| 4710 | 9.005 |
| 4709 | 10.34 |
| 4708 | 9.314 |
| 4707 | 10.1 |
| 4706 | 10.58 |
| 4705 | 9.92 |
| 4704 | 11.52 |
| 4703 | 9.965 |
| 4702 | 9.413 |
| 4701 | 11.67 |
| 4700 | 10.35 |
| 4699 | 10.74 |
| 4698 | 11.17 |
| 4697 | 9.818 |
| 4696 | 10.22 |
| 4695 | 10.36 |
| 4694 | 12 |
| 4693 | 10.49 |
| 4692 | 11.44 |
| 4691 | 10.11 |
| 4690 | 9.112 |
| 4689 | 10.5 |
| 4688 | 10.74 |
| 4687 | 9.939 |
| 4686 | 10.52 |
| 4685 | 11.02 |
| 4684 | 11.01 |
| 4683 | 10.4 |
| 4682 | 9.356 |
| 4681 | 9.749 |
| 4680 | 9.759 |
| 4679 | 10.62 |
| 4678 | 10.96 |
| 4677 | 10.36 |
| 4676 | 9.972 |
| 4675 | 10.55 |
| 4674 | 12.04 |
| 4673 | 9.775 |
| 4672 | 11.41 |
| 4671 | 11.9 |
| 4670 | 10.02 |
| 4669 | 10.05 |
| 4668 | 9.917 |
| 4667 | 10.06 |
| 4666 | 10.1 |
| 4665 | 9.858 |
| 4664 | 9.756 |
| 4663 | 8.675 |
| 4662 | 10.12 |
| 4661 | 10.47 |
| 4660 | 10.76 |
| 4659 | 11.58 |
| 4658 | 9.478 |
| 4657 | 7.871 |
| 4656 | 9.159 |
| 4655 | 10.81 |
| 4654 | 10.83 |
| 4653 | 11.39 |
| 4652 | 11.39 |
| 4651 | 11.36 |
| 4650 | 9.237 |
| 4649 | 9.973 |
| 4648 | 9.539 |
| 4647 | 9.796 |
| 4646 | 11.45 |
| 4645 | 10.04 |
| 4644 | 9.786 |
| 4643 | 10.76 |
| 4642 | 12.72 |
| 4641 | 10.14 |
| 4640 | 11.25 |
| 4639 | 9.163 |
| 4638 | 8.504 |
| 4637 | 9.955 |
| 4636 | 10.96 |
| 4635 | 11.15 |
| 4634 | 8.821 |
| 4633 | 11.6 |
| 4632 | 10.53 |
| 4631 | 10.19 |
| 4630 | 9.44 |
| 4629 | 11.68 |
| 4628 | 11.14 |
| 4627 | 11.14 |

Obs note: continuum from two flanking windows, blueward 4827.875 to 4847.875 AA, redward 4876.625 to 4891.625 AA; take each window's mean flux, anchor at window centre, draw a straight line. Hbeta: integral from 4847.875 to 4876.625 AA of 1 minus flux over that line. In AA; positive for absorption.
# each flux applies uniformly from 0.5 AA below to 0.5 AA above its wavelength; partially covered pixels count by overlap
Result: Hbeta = 4.0 AA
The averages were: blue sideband 10.5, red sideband 10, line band 8.87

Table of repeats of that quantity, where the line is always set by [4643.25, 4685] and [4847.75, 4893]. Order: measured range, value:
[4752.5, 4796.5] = -4.8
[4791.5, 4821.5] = -3.2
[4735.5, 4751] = -1.6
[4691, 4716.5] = -1.2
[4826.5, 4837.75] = -1.4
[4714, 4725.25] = -0.9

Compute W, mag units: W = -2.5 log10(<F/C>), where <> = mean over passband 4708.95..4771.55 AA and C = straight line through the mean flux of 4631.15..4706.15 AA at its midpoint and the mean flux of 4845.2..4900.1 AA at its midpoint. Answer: -0.07 mag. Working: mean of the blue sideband 10.4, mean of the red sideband 9.5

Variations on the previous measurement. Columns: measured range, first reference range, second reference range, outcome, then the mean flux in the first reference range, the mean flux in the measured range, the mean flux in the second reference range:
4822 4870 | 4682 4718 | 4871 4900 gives 0.04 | 10.5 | 9.75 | 10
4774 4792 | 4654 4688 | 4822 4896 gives -0.11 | 10.3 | 11.1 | 9.8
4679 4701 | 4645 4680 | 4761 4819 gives -0.01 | 10.3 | 10.5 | 10.7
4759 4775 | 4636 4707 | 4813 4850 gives -0.01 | 10.4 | 10.6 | 10.6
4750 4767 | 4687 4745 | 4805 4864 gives -0.04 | 10.6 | 10.8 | 10.1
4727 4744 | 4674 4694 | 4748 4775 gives -0.01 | 10.4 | 10.7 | 10.7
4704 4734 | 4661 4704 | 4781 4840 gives -0.02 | 10.4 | 10.7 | 10.7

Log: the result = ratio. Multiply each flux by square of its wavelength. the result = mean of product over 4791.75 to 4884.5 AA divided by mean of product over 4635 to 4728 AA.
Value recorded 1.03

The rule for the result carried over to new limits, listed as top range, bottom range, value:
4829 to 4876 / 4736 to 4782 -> 0.92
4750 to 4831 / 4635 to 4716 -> 1.09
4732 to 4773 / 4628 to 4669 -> 1.09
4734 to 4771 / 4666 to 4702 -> 1.05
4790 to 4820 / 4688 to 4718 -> 1.06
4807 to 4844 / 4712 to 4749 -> 1.03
